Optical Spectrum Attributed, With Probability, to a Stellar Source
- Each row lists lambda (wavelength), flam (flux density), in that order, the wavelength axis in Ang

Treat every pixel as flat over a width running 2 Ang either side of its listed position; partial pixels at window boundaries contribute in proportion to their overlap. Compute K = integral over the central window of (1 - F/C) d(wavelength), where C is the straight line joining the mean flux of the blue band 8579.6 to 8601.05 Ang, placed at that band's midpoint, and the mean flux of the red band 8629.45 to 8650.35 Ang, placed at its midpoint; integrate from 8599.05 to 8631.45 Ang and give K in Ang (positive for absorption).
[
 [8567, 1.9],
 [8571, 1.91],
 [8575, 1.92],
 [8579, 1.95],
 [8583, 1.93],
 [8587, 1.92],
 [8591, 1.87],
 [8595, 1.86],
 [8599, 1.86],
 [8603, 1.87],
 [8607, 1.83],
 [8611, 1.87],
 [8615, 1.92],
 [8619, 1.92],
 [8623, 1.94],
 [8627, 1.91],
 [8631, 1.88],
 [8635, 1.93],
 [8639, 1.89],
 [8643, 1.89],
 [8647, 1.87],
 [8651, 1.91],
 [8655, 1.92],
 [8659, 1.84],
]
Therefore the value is 0.0 Ang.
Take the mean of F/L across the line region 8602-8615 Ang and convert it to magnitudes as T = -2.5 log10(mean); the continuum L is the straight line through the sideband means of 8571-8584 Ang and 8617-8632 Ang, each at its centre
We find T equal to 0.03 mag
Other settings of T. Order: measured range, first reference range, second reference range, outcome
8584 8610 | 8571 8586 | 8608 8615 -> 0.02 mag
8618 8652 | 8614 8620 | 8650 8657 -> 0.01 mag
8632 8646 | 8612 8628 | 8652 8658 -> 0.01 mag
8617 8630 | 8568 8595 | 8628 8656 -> -0.01 mag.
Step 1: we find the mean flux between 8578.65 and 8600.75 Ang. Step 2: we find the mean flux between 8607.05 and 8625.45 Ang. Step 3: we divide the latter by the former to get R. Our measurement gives 1.00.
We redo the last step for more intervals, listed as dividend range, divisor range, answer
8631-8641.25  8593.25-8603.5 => 1.02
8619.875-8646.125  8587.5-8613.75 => 1.02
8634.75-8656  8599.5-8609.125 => 1.03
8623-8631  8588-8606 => 1.02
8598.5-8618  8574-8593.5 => 0.98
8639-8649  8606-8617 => 1.00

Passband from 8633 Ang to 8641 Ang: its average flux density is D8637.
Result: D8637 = 1.91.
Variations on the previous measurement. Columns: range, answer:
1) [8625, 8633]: 1.9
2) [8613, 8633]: 1.91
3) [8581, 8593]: 1.91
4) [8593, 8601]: 1.86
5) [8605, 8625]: 1.9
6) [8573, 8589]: 1.93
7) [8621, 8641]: 1.91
